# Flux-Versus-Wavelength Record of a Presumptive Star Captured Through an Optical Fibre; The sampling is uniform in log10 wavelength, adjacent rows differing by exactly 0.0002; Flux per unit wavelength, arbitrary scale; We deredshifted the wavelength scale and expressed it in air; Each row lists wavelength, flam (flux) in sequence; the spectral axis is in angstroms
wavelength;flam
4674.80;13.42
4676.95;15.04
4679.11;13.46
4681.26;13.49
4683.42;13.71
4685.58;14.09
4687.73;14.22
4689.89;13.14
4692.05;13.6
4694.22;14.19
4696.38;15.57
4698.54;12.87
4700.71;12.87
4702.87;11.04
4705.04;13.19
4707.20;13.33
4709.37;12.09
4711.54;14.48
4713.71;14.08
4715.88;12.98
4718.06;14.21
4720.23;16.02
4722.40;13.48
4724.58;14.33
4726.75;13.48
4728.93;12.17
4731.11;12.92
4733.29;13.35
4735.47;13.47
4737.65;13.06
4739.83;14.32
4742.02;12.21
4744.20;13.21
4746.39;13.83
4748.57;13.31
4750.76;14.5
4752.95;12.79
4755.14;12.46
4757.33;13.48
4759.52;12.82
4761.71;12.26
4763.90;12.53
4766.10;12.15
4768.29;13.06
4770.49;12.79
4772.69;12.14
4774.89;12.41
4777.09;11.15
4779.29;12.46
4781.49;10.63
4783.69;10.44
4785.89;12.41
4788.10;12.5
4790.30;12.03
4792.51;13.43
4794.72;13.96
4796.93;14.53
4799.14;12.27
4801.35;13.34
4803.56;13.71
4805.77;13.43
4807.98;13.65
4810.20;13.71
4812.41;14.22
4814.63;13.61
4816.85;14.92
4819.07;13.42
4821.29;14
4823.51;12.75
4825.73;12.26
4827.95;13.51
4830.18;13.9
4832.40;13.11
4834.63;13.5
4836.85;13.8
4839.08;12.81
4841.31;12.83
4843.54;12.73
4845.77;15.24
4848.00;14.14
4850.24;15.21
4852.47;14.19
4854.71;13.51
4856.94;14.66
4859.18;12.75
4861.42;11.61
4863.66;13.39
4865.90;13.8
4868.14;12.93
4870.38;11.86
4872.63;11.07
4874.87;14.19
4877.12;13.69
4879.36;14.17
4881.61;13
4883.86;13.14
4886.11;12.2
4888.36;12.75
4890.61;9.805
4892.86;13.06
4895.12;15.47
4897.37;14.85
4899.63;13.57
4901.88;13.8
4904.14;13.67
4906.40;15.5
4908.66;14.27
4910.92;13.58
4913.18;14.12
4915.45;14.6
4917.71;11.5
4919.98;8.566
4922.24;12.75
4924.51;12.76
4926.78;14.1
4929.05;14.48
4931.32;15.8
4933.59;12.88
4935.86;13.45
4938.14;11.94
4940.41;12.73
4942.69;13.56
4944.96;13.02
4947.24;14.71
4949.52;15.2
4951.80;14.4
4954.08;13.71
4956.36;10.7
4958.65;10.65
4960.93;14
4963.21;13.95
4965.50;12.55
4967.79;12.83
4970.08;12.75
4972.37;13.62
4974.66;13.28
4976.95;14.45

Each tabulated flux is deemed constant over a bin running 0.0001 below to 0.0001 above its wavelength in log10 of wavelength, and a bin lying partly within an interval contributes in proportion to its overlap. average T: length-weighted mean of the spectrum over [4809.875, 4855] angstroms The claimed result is 13.7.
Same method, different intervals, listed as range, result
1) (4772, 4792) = 11.8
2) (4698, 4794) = 12.9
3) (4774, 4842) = 13.1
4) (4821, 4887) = 13.3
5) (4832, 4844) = 13.2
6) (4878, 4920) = 13.4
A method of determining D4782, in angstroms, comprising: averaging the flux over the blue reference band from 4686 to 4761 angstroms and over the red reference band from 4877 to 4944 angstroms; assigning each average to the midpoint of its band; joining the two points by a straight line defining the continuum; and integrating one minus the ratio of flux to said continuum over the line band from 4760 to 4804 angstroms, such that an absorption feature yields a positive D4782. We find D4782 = 3.0 angstroms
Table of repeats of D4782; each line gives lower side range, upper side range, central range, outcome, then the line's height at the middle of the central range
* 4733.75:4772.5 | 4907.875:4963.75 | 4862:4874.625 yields 0.48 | 13.2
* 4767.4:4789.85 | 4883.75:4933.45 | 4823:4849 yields -1.63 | 12.6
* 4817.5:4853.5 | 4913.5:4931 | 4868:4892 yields 1.14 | 13.2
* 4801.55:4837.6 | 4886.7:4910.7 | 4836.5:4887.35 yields 1.05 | 13.6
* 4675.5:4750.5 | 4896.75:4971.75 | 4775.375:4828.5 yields 1.86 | 13.5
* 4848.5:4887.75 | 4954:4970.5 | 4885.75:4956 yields -3.06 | 12.9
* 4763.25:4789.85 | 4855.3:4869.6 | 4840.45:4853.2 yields -1.09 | 13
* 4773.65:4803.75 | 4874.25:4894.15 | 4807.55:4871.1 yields -4.20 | 12.7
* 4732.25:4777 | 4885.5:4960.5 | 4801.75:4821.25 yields -1.12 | 13.1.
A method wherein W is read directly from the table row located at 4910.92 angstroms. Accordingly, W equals 13.58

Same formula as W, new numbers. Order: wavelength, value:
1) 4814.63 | 13.61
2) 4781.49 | 10.63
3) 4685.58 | 14.09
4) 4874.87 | 14.19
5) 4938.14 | 11.94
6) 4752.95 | 12.79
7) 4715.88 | 12.98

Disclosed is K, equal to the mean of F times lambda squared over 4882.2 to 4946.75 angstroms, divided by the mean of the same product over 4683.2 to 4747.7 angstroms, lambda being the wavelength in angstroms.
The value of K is 1.07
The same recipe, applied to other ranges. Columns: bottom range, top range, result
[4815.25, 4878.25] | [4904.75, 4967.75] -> 1.03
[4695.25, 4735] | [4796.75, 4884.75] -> 1.05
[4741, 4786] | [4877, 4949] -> 1.14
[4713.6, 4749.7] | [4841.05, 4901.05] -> 1.04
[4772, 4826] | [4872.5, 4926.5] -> 1.06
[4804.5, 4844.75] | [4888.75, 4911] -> 1.05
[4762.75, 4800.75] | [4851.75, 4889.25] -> 1.09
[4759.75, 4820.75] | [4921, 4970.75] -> 1.10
